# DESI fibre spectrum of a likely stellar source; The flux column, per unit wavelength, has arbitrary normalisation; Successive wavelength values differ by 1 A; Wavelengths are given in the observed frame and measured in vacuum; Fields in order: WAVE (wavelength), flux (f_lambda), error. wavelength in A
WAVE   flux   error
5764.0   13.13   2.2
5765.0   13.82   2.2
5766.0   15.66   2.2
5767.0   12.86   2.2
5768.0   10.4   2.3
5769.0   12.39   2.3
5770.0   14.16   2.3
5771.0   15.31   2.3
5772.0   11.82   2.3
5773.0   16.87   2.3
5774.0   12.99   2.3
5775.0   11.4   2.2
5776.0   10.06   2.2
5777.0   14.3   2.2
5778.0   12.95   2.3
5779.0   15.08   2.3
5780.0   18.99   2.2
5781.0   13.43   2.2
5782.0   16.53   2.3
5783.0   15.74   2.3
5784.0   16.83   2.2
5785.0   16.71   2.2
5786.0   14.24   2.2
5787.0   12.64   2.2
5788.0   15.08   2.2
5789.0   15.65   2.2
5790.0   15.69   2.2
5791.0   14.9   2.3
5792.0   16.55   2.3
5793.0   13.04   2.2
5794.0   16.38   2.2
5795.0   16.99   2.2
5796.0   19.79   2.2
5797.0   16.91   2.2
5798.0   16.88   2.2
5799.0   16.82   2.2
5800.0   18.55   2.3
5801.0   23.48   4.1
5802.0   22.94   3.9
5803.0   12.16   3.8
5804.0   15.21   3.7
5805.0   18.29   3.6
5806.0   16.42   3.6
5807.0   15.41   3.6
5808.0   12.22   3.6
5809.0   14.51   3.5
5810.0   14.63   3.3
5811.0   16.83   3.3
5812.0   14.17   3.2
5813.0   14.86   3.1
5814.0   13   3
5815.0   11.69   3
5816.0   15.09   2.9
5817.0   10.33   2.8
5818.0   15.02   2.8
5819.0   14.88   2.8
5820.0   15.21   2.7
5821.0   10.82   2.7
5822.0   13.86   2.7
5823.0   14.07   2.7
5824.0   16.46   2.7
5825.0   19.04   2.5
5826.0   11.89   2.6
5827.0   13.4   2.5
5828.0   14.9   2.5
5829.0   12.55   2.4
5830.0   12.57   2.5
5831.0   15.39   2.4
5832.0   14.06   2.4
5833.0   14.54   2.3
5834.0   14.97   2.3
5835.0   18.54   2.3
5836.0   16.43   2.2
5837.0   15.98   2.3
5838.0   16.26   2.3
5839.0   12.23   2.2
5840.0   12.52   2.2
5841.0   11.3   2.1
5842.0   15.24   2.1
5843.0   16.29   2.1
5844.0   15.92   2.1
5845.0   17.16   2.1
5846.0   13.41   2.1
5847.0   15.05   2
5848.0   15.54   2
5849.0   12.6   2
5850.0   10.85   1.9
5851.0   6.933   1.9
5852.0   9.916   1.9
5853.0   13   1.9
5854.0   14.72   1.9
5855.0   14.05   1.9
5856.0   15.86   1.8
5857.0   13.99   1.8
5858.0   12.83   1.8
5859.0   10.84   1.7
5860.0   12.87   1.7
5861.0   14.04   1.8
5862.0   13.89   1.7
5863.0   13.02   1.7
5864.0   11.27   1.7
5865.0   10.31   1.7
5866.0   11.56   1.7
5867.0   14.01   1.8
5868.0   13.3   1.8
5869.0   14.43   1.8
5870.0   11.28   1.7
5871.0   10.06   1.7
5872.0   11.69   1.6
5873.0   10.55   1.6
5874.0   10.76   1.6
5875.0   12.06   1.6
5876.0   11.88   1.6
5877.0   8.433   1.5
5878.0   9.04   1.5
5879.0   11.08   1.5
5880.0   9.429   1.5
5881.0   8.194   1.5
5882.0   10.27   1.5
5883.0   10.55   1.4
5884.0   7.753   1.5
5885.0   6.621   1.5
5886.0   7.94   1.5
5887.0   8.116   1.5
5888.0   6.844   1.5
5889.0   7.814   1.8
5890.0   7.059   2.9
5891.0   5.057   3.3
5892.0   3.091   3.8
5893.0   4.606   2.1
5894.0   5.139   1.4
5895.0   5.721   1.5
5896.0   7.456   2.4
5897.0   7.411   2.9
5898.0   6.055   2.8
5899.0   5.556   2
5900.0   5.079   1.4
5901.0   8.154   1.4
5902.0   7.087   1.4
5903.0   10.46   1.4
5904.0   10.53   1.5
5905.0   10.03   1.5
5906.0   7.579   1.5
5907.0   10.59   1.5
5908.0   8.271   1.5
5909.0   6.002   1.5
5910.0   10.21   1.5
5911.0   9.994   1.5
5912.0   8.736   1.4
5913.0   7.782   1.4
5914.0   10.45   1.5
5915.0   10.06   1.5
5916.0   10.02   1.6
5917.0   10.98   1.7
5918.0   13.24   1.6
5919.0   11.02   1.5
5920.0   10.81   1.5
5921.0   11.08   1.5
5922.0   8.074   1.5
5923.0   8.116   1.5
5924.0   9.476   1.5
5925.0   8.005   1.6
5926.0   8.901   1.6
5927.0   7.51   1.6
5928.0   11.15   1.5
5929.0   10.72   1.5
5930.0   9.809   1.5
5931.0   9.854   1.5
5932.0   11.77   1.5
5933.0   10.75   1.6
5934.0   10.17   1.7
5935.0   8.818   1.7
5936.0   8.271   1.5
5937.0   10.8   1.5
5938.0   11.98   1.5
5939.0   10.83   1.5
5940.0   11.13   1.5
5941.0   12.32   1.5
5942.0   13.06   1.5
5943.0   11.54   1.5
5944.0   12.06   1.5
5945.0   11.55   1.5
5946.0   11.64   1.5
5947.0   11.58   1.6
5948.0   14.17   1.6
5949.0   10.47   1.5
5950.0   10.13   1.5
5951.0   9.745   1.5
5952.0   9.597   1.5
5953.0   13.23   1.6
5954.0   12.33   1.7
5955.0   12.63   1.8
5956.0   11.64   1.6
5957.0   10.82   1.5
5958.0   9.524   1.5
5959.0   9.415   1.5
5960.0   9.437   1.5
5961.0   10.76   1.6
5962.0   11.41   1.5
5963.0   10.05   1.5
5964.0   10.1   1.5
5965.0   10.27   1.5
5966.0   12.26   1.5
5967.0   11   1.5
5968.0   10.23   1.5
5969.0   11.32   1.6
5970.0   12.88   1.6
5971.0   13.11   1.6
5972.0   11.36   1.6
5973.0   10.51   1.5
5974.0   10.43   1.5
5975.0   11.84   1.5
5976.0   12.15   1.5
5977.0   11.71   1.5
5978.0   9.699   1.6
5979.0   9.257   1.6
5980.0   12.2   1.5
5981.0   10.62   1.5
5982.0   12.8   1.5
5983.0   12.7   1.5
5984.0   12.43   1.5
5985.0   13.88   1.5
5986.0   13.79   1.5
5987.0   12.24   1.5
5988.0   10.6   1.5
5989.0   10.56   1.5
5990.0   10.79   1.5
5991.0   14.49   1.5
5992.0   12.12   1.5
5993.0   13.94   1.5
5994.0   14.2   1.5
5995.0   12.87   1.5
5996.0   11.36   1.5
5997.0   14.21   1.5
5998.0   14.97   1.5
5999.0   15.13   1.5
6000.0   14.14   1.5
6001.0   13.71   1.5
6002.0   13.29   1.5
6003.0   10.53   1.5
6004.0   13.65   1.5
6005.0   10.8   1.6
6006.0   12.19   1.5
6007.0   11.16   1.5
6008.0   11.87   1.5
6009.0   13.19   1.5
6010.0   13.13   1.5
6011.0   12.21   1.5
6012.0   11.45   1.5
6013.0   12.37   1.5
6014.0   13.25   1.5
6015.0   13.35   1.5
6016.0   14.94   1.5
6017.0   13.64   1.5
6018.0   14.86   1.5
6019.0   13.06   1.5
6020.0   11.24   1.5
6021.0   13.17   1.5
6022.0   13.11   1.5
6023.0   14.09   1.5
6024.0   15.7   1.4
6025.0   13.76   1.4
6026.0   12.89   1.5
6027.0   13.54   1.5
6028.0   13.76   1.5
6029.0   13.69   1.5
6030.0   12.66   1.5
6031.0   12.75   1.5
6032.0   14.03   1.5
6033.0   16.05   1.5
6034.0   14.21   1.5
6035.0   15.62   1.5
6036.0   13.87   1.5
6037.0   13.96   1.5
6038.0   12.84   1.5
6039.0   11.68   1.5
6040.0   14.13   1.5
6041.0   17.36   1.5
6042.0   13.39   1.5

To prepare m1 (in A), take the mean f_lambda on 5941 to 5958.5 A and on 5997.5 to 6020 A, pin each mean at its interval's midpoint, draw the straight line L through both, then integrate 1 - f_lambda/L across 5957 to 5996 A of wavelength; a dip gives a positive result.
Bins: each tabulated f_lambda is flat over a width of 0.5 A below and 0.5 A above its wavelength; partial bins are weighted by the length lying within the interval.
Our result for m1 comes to 2.15 A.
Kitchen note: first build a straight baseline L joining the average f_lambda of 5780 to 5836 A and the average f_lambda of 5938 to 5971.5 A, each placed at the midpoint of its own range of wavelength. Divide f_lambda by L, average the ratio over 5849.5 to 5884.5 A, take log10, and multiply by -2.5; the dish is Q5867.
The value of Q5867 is 0.19 mag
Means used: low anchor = 15.4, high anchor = 11.3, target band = 11.6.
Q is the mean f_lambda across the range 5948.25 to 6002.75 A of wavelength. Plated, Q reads 11.8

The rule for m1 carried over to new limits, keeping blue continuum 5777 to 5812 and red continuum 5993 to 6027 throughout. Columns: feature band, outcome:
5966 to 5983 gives 2.8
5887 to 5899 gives 7.0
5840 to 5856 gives 1.9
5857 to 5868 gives 1.9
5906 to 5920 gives 4.6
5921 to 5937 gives 5.3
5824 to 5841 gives 1.0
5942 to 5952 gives 1.8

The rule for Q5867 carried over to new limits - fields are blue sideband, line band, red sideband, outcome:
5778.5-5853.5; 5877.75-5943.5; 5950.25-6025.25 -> 0.43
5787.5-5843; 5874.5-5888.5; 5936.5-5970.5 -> 0.41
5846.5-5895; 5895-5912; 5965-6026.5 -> 0.34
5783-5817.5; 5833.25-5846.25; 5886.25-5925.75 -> -0.17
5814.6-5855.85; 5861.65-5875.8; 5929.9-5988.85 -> 0.11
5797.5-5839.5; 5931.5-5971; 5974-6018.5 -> 0.19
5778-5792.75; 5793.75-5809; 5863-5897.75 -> -0.19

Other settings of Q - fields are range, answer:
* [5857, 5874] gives 12.3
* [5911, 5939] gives 9.96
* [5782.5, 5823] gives 15.5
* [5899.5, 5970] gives 10.3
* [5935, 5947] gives 11.3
